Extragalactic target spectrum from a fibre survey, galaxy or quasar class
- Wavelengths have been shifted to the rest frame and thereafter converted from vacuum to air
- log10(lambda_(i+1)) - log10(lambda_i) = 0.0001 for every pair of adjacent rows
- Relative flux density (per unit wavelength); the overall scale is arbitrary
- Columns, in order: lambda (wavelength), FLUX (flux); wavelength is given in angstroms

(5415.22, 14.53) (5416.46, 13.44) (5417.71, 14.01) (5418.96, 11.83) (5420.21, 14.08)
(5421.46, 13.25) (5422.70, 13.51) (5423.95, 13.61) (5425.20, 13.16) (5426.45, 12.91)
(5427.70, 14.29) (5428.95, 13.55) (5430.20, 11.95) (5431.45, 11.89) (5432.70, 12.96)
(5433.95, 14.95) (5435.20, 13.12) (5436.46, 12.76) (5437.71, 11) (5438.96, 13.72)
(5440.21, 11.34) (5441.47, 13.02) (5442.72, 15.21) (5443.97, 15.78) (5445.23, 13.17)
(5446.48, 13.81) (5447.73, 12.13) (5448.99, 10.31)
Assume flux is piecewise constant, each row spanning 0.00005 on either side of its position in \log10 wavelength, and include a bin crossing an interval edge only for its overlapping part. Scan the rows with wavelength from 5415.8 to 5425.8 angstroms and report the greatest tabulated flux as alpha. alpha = 14.08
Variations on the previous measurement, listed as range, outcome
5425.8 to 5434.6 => 14.95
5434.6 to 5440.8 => 13.72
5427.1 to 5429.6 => 14.29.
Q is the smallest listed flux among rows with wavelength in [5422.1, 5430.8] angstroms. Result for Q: 11.95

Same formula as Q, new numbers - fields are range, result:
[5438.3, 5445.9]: 11.34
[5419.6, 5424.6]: 13.25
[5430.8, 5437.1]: 11.89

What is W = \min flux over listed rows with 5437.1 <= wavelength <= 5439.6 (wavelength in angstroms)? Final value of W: 11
